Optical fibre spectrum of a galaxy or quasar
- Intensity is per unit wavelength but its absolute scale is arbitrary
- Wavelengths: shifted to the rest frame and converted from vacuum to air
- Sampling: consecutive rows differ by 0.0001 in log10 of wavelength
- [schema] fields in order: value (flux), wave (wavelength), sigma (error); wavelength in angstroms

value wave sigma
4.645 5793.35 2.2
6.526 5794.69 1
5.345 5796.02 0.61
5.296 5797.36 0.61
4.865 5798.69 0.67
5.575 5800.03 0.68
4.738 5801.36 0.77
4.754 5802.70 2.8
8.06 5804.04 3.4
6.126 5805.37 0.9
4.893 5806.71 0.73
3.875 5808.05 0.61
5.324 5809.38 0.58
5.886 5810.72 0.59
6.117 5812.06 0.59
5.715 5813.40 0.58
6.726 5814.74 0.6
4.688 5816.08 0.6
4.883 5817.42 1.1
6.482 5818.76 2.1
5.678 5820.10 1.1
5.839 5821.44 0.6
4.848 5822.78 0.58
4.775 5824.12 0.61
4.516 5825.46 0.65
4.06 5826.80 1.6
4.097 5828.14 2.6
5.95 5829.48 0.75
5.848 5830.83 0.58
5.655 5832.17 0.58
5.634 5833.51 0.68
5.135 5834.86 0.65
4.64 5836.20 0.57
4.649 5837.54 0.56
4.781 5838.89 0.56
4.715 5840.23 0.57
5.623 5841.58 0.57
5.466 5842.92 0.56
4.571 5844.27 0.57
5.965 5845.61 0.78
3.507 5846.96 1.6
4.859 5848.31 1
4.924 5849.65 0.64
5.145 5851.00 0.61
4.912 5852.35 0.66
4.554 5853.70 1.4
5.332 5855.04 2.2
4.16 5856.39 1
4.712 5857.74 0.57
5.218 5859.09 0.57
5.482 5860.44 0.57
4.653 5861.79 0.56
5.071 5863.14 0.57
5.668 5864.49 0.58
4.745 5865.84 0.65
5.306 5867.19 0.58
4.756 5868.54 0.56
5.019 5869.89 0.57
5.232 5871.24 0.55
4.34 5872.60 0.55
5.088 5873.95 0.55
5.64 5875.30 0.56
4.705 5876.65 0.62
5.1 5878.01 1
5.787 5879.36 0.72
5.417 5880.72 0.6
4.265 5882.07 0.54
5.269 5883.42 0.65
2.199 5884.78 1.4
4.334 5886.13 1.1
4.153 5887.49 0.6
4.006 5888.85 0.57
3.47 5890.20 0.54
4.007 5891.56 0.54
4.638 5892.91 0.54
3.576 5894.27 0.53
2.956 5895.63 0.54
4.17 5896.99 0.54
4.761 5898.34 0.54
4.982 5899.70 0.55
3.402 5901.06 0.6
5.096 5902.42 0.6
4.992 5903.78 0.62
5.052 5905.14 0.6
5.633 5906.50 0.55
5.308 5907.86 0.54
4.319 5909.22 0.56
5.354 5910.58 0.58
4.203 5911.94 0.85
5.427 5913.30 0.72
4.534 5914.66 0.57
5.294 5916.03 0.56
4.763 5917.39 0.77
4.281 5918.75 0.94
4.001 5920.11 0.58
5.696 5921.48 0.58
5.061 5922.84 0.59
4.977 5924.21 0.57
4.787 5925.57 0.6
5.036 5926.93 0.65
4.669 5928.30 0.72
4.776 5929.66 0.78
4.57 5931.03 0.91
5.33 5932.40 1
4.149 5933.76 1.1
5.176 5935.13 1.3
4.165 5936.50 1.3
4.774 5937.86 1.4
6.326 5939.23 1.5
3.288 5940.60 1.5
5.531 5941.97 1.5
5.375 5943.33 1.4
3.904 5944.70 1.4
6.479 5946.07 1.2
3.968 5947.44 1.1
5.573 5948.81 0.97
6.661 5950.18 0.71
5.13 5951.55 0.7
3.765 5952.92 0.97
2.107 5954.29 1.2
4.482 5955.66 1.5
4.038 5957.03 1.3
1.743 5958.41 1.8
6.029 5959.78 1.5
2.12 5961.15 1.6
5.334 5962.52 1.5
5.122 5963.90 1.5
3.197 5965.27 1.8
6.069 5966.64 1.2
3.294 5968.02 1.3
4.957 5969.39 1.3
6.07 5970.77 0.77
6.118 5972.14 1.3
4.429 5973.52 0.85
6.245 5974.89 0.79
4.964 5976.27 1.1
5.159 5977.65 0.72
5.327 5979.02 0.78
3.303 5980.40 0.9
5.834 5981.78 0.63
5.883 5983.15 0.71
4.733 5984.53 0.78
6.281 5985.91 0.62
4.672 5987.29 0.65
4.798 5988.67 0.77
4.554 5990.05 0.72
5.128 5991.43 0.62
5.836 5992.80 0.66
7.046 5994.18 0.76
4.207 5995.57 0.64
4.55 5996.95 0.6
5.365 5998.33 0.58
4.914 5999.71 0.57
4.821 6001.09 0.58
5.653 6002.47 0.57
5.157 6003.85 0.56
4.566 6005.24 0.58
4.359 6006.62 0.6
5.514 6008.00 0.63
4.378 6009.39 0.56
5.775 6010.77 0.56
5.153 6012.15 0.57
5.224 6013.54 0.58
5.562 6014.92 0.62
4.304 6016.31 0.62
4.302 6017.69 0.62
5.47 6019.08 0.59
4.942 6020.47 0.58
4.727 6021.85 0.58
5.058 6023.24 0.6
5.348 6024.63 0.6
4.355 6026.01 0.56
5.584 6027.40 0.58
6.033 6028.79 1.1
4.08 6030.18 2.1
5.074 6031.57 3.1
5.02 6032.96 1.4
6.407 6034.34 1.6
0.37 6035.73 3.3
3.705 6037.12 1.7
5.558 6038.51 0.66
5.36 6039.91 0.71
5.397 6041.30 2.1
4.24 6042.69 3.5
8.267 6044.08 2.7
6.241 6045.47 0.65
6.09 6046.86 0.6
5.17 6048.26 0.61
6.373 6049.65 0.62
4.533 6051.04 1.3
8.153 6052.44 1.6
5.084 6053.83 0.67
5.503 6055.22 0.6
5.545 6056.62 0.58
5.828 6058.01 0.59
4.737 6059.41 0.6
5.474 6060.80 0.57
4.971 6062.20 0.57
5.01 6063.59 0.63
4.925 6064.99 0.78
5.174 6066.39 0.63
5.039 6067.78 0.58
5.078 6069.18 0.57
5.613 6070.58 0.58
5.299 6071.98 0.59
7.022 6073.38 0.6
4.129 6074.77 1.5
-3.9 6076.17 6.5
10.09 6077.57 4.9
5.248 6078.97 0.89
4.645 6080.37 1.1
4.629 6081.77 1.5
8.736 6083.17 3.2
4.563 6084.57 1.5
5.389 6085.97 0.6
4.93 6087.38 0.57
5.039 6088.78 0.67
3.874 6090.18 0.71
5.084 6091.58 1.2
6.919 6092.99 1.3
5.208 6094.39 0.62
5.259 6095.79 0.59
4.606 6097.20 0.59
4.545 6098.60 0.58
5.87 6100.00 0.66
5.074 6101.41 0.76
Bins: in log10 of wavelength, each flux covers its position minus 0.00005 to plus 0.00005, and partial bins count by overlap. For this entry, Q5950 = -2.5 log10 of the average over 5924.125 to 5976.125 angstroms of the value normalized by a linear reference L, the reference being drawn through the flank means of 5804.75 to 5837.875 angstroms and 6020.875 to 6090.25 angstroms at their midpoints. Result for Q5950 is 0.11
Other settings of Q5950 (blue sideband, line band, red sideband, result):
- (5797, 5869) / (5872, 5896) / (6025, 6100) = 0.18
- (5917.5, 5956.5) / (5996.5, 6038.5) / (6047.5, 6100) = 0.04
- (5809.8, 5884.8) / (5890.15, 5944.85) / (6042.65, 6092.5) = 0.10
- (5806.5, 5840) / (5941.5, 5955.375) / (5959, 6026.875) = 0.05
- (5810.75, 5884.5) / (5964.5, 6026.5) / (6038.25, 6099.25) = 0.04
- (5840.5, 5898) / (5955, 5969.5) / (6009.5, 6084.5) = 0.18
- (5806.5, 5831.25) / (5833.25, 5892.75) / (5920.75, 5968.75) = 0.05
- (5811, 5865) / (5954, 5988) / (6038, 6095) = 0.12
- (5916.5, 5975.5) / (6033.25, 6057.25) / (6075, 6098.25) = -0.10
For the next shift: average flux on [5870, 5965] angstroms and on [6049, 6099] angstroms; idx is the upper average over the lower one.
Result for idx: 1.1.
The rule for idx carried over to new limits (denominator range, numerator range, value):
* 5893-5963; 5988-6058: 1.12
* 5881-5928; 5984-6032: 1.12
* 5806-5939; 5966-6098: 1.06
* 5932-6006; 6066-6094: 1.05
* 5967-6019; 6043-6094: 1.06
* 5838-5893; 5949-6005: 1.02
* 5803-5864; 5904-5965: 0.91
